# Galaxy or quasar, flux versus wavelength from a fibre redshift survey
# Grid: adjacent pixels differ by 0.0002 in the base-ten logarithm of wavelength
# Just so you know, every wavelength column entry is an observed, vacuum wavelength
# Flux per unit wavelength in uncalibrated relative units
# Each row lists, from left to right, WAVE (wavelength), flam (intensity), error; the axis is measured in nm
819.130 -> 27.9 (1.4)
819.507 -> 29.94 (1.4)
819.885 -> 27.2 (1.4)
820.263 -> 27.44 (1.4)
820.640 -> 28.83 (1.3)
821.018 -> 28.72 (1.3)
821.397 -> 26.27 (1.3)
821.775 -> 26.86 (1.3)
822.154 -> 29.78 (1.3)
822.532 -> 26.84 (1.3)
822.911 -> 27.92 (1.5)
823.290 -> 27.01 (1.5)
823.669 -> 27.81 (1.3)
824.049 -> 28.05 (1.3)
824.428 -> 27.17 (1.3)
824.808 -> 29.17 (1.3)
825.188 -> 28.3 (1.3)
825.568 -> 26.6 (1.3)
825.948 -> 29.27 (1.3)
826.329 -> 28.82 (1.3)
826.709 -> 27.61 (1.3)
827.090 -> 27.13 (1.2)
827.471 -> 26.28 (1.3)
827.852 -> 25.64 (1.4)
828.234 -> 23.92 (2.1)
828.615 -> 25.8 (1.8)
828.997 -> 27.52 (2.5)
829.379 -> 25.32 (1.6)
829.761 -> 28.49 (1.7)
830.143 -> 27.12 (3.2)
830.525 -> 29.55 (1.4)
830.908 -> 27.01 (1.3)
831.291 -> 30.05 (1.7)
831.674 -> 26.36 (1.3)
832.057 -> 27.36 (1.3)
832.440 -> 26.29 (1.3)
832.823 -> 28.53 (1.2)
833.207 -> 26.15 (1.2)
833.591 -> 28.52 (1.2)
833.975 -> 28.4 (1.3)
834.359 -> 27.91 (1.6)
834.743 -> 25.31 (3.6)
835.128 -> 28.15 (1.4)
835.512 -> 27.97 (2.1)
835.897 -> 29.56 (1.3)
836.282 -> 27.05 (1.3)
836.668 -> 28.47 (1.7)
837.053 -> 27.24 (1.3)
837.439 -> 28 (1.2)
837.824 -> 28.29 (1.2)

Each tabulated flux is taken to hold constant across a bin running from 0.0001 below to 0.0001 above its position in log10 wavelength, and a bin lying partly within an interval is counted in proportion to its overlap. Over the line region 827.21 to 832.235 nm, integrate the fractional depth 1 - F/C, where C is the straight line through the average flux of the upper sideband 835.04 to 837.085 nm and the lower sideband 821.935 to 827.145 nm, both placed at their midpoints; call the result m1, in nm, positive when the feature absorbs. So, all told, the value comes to 0.196 nm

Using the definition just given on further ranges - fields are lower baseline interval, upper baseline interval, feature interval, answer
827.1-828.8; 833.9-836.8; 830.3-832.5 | -0.10 nm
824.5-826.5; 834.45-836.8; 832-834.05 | 0.03 nm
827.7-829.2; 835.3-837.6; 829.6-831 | -0.10 nm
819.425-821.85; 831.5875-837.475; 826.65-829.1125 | 0.14 nm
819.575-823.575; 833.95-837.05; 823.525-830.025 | 0.13 nm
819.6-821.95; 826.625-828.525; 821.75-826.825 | -0.22 nm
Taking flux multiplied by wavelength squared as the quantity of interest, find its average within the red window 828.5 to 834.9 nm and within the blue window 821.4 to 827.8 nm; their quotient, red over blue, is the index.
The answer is 1.0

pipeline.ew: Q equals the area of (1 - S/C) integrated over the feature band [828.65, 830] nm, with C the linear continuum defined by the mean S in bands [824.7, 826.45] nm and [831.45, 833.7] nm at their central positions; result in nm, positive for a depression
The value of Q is 0.04 nm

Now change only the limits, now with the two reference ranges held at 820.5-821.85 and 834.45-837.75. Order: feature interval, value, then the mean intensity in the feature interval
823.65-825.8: -0.01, 27.9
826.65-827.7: 0.03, 26.9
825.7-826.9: -0.03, 28.5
